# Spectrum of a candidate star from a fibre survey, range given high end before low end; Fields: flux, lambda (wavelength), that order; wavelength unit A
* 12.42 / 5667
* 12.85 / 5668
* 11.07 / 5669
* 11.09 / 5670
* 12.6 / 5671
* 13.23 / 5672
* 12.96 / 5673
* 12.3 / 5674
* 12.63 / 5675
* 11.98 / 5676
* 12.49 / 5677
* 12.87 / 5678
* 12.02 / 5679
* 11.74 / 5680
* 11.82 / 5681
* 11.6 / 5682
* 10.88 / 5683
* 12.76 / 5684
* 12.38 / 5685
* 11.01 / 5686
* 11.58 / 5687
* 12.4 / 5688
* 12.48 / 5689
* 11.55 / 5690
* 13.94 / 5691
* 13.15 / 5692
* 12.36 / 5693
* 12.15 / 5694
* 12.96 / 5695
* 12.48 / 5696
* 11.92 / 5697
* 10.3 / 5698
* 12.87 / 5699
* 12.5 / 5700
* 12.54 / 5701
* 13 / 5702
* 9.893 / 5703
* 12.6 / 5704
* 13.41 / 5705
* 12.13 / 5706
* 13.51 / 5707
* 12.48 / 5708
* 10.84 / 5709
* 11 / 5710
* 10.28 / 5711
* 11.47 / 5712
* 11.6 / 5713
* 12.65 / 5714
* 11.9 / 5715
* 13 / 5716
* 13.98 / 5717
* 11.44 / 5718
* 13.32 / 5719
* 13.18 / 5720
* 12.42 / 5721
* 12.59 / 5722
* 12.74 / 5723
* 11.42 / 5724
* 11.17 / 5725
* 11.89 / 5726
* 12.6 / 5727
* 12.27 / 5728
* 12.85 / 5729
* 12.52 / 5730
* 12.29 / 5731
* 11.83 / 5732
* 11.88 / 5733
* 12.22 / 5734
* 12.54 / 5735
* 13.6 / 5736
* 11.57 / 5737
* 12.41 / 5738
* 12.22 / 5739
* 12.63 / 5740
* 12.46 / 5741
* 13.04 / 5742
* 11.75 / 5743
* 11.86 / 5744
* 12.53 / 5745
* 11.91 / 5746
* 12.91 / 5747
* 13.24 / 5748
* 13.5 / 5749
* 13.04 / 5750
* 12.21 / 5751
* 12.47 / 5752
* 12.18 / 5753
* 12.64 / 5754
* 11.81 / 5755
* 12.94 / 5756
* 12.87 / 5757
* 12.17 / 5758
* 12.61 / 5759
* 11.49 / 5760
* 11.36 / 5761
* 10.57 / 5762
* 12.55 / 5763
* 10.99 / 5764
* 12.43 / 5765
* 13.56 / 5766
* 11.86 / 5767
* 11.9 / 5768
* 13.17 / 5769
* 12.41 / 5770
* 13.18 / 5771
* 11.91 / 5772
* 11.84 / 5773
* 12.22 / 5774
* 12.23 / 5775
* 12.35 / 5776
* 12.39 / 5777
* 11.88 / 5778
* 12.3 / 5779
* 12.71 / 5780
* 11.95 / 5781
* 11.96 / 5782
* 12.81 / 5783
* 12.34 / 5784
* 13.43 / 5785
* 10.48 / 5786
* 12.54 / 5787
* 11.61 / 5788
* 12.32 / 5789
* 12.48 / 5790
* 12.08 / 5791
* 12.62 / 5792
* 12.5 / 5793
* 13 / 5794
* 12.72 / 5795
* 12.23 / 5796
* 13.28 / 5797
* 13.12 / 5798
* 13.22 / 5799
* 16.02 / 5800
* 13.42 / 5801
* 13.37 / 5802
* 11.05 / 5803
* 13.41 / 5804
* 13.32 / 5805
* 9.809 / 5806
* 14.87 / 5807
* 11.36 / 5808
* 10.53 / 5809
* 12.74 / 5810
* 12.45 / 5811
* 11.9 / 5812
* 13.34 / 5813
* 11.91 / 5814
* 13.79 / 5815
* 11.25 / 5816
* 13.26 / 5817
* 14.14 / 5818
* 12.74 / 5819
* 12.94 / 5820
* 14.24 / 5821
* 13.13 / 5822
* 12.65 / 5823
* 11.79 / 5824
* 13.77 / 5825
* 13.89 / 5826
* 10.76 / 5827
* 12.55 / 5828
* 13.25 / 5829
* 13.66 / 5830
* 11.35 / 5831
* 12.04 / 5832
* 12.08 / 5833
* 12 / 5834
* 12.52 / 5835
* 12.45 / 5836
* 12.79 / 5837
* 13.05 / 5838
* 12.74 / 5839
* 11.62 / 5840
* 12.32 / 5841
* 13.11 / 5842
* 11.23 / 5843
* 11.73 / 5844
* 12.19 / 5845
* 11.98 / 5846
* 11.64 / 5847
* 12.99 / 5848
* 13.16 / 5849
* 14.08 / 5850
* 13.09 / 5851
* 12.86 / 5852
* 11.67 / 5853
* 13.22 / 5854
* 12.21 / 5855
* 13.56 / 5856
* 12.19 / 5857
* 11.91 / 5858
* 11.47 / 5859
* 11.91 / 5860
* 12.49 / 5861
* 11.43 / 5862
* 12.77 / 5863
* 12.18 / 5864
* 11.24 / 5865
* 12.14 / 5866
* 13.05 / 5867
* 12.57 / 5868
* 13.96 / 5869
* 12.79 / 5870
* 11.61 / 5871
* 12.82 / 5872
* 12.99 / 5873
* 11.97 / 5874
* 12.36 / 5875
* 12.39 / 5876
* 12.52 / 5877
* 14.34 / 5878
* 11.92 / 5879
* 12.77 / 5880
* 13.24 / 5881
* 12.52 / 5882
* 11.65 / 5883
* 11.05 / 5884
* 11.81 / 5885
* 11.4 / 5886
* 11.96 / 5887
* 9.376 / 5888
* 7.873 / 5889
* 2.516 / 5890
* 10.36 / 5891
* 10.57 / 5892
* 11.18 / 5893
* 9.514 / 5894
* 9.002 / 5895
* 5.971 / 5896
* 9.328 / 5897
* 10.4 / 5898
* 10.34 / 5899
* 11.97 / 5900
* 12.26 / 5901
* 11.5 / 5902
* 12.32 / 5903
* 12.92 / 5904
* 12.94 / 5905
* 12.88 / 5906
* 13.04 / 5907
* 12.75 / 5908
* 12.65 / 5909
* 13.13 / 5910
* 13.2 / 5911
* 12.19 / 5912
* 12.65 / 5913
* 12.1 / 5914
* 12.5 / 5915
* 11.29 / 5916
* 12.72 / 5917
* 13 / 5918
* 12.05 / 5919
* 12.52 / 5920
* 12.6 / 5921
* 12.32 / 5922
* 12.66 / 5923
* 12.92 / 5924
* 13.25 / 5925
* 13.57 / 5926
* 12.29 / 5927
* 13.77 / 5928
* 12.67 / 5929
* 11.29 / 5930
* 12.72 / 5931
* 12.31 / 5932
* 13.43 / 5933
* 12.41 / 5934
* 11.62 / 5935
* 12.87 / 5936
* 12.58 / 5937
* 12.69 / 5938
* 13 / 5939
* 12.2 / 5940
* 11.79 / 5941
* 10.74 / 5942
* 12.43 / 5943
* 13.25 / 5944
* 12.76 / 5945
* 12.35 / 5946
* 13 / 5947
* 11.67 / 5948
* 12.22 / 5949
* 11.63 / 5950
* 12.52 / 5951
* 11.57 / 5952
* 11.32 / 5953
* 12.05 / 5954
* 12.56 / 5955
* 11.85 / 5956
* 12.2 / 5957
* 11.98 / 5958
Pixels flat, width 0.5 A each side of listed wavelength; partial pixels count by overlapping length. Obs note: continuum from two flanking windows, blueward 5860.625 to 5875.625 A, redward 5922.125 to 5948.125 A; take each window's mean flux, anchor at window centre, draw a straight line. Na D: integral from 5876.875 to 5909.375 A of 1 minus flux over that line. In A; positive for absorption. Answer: 3.59 A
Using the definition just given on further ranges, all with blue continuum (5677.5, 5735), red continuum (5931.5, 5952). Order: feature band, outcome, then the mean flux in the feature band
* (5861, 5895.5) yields 2.2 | 11.5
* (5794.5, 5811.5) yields -0.7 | 12.8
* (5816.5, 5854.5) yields -1.1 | 12.6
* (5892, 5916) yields 1.5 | 11.6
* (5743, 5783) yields -0.3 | 12.3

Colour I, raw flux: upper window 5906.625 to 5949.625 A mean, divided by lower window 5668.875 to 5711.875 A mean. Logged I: 1.03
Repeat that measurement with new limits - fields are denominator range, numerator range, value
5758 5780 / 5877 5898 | 0.86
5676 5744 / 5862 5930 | 0.97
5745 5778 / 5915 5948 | 1.01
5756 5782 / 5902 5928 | 1.04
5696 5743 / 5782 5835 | 1.03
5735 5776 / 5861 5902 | 0.92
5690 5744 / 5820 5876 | 1.02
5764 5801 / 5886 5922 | 0.90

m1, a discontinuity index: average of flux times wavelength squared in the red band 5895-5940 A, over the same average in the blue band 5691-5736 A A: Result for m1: 1.1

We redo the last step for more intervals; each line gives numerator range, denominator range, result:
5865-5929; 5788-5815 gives 0.97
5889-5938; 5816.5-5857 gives 0.96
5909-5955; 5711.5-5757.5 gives 1.07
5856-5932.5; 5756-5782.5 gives 1.02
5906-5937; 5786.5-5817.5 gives 1.04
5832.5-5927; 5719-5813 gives 1.01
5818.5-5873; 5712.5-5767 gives 1.05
